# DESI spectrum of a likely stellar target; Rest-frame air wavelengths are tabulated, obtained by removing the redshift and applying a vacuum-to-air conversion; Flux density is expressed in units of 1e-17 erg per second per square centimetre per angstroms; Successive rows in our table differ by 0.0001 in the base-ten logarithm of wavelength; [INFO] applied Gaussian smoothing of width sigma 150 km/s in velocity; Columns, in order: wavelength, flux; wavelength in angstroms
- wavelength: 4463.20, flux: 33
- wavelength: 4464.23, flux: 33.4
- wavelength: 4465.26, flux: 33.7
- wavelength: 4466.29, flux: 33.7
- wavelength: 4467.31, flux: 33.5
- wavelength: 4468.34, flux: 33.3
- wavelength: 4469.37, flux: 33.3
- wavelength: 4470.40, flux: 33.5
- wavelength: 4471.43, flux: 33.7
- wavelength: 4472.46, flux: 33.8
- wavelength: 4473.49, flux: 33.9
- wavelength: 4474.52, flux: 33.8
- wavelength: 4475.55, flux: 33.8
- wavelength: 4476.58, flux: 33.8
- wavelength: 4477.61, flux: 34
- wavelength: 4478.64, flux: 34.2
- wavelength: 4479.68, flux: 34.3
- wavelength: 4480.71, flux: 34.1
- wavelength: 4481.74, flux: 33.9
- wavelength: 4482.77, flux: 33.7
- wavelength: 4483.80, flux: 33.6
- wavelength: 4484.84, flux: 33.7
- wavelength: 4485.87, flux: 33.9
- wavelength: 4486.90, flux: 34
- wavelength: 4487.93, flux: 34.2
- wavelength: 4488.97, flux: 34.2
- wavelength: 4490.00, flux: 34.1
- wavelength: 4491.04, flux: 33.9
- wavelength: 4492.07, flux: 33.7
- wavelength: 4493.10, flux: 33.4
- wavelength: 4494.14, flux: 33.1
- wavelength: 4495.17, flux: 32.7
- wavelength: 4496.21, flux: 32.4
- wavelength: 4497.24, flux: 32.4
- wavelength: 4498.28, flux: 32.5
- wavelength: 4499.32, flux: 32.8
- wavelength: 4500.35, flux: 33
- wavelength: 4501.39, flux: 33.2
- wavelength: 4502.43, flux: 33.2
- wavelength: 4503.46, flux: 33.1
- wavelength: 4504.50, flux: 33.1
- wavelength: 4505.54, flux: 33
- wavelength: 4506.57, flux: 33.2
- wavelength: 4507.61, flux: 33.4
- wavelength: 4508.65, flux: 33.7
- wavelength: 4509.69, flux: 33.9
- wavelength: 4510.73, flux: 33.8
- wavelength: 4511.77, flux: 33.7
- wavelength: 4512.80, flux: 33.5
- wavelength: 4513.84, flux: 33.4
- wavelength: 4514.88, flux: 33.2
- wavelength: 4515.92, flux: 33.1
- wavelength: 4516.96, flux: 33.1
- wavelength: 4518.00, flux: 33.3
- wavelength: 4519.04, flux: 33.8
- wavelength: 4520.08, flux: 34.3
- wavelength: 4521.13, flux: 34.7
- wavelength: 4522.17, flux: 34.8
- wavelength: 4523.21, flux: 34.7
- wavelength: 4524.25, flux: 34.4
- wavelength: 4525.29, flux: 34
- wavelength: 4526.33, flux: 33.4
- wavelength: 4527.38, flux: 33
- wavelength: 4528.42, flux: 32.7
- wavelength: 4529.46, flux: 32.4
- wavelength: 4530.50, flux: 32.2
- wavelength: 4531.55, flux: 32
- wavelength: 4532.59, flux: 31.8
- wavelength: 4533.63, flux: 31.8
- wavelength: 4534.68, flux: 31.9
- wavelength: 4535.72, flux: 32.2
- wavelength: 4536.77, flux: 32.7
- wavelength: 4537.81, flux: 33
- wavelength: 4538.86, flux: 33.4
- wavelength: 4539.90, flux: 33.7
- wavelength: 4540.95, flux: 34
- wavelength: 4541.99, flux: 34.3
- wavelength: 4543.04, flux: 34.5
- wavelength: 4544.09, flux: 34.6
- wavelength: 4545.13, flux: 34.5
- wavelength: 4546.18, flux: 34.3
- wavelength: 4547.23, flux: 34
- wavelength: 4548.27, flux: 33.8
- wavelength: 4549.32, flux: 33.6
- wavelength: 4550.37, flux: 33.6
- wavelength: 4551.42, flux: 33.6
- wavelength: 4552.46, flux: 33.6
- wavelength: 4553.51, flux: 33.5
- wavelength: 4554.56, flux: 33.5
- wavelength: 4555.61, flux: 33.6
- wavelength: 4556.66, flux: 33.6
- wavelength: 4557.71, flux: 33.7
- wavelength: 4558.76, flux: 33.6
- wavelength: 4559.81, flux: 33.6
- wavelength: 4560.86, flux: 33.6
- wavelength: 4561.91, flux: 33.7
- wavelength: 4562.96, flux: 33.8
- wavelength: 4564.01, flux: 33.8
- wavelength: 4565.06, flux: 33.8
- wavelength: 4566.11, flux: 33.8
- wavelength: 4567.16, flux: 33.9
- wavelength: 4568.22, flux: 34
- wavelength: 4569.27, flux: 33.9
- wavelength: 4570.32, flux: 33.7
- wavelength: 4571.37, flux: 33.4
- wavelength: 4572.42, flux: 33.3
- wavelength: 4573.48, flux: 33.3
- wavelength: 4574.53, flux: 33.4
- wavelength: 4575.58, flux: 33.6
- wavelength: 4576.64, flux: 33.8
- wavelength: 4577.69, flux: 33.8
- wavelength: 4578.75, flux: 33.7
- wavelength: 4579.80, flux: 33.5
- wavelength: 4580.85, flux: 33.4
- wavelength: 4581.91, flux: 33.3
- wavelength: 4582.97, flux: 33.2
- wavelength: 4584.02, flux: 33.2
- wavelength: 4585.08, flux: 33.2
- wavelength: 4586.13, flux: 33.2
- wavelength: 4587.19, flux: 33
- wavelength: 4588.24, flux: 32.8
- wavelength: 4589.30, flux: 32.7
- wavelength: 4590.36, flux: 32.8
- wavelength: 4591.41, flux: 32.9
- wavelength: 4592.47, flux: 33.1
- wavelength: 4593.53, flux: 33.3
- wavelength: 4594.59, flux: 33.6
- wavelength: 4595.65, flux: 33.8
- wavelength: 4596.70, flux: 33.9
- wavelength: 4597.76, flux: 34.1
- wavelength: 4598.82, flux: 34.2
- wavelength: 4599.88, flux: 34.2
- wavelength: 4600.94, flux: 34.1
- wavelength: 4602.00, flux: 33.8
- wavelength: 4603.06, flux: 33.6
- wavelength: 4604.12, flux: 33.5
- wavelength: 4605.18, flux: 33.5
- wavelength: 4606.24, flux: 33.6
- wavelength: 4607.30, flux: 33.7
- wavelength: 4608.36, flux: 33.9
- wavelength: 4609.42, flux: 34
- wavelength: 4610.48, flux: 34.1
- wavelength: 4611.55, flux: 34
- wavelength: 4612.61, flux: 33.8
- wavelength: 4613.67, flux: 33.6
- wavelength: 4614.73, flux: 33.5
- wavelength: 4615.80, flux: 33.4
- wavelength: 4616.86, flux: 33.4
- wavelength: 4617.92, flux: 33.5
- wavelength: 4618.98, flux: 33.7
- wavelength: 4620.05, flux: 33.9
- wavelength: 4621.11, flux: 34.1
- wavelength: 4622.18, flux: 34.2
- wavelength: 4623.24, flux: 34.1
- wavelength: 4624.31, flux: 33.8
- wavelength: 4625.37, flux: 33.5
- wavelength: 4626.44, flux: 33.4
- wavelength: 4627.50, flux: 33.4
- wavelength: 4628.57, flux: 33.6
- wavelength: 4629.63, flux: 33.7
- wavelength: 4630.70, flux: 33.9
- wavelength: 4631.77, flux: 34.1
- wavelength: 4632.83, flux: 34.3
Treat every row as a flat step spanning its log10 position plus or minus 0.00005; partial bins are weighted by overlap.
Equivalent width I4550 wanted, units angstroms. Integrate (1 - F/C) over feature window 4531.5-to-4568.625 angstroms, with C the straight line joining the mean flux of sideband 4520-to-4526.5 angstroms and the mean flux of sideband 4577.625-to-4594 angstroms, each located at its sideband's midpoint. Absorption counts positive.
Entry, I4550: 0.4 angstroms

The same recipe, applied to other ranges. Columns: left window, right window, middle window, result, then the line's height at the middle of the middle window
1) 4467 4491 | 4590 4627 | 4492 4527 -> 0.4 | 33.8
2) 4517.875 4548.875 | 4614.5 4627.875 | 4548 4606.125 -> 0.0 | 33.6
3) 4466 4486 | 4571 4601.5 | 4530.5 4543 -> 0.3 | 33.6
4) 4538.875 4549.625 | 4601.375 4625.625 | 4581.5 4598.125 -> 0.3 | 33.9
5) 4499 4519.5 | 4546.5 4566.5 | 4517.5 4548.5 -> 0.0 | 33.5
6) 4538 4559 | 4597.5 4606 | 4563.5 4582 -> 0.1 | 33.8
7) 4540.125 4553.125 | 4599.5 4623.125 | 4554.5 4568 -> 0.1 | 34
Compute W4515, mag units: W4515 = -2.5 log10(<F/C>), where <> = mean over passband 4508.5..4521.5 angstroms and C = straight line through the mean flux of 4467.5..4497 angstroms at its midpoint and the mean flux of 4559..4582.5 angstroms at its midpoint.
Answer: 0.00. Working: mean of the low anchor 33.7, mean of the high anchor 33.6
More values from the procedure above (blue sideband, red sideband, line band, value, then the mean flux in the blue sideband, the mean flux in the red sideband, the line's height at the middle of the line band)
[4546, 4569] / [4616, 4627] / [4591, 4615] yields 0.001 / 33.7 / 33.8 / 33.8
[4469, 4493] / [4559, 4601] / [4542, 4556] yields -0.009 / 33.9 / 33.5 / 33.6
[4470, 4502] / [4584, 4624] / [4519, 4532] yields 0.001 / 33.6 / 33.6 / 33.6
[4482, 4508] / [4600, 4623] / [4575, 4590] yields 0.012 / 33.3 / 33.8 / 33.7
